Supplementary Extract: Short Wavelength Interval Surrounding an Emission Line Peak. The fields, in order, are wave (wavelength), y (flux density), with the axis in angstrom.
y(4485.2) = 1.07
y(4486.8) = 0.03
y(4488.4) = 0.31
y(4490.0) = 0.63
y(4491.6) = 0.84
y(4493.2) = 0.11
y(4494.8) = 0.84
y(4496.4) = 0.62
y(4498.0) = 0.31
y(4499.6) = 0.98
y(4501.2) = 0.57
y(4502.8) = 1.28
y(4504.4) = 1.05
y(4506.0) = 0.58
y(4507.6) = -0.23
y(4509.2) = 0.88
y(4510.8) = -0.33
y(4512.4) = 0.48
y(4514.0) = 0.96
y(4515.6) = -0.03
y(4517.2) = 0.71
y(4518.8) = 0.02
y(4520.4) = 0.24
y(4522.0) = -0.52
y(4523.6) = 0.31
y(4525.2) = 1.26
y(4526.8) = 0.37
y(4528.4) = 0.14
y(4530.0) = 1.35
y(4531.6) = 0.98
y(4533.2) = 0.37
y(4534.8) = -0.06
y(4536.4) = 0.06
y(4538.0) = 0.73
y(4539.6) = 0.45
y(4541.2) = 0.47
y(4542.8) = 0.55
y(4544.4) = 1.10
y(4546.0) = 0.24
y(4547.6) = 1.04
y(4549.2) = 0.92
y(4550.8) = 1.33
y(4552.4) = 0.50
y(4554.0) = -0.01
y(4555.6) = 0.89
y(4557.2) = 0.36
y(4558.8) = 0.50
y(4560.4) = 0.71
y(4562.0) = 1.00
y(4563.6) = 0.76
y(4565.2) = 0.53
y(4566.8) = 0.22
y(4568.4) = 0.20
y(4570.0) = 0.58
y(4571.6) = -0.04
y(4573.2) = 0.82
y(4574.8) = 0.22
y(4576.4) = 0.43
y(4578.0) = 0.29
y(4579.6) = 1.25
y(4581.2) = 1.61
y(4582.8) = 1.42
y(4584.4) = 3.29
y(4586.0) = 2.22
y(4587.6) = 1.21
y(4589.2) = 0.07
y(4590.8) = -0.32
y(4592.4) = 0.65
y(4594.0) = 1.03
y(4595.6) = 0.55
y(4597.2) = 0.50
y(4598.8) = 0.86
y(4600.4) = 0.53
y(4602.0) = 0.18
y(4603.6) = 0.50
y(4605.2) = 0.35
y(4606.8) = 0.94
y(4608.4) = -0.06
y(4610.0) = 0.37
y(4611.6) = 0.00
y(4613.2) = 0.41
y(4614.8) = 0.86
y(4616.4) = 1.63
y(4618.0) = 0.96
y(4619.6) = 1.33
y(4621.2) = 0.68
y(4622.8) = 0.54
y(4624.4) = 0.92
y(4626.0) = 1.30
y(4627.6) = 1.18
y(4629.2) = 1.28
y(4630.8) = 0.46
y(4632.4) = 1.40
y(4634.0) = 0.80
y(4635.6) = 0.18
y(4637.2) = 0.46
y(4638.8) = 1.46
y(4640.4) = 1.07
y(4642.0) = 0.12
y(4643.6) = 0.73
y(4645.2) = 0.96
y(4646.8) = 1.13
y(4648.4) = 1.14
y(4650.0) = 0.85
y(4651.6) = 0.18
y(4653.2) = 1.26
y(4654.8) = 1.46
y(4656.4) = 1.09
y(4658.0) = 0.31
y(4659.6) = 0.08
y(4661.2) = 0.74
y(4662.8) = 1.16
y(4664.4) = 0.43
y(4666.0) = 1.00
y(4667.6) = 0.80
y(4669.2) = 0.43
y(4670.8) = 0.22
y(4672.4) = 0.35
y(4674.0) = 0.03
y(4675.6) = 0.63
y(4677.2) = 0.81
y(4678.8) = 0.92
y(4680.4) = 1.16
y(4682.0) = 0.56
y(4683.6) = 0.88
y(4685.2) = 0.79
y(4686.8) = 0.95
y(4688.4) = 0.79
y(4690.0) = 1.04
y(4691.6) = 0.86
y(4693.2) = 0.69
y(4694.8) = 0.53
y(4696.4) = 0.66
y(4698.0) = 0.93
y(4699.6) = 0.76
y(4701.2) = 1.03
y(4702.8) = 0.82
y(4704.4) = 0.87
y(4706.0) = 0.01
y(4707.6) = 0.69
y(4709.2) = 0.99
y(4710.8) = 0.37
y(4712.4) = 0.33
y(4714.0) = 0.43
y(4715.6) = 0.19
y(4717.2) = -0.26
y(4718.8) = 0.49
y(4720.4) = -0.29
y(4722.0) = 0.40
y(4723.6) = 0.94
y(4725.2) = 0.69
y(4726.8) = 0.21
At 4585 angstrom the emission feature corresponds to [O II] 3727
